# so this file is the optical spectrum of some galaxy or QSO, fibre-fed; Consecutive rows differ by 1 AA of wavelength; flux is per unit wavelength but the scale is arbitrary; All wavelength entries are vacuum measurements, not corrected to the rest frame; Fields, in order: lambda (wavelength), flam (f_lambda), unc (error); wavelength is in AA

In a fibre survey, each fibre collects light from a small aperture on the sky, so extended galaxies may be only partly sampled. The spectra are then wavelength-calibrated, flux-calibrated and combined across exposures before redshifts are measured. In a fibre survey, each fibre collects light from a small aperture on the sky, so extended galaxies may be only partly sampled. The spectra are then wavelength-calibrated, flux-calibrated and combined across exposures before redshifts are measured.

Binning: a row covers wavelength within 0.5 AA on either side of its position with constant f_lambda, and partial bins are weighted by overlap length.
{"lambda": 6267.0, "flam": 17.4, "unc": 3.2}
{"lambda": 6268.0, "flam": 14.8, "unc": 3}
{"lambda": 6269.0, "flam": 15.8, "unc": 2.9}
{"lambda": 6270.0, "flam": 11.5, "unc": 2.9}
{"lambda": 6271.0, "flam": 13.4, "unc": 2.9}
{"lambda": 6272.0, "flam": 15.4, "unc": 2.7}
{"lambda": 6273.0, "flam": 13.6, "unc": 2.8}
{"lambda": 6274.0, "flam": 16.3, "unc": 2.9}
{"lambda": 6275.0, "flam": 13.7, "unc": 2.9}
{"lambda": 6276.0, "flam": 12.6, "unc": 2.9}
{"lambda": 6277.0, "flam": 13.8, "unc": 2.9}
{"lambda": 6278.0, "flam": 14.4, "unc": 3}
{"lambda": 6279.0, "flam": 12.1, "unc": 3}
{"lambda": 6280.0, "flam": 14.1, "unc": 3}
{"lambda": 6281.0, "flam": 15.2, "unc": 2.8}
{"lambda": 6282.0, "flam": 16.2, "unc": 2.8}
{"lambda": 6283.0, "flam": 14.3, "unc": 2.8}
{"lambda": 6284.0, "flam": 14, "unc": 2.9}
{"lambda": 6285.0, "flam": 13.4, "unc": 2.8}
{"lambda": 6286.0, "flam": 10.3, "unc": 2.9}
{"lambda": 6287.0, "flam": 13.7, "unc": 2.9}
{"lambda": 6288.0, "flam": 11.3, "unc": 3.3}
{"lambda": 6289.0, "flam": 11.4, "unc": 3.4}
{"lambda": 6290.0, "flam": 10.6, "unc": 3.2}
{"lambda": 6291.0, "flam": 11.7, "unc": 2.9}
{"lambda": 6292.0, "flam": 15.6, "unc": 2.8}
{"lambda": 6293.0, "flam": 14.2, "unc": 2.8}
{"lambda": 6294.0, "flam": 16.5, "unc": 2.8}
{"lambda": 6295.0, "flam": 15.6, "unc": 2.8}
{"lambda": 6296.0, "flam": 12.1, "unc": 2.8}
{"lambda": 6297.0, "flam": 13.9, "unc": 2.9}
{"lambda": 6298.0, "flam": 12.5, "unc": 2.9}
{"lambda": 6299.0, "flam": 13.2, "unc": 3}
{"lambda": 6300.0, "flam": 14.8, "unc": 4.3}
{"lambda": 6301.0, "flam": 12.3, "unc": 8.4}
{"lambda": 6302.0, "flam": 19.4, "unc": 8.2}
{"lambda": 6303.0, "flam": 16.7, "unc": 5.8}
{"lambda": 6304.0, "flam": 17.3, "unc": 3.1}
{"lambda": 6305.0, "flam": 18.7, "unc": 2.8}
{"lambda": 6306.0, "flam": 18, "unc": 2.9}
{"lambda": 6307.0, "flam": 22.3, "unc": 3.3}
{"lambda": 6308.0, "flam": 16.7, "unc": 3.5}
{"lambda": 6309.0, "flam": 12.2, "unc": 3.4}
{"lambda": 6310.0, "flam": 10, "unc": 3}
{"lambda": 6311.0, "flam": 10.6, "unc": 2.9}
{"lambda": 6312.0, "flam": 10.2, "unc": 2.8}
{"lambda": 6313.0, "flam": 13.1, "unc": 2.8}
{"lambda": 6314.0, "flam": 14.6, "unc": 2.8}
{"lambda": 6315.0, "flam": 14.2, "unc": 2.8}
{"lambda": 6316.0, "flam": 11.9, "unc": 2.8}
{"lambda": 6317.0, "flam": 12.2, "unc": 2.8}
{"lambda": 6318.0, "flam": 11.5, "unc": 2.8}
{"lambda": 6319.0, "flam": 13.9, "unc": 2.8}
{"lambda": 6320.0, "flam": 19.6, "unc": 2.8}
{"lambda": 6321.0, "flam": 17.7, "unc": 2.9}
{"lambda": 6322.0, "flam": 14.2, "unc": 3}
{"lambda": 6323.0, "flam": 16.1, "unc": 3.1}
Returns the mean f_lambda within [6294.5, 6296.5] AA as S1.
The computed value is 13.8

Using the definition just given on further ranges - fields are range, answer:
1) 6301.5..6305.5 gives 18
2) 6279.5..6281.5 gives 14.6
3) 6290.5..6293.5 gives 13.8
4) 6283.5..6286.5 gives 12.6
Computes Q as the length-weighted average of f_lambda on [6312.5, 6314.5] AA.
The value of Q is 13.8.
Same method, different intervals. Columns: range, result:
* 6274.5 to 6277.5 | 13.4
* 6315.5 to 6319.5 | 12.4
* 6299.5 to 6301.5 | 13.6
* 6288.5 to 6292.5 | 12.3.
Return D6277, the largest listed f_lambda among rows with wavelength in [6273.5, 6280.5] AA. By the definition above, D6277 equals 16.3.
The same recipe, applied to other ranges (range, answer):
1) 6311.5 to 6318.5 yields 14.6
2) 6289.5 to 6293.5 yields 15.6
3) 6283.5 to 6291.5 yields 14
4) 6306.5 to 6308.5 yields 22.3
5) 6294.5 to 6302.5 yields 19.4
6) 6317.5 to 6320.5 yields 19.6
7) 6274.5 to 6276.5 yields 13.7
